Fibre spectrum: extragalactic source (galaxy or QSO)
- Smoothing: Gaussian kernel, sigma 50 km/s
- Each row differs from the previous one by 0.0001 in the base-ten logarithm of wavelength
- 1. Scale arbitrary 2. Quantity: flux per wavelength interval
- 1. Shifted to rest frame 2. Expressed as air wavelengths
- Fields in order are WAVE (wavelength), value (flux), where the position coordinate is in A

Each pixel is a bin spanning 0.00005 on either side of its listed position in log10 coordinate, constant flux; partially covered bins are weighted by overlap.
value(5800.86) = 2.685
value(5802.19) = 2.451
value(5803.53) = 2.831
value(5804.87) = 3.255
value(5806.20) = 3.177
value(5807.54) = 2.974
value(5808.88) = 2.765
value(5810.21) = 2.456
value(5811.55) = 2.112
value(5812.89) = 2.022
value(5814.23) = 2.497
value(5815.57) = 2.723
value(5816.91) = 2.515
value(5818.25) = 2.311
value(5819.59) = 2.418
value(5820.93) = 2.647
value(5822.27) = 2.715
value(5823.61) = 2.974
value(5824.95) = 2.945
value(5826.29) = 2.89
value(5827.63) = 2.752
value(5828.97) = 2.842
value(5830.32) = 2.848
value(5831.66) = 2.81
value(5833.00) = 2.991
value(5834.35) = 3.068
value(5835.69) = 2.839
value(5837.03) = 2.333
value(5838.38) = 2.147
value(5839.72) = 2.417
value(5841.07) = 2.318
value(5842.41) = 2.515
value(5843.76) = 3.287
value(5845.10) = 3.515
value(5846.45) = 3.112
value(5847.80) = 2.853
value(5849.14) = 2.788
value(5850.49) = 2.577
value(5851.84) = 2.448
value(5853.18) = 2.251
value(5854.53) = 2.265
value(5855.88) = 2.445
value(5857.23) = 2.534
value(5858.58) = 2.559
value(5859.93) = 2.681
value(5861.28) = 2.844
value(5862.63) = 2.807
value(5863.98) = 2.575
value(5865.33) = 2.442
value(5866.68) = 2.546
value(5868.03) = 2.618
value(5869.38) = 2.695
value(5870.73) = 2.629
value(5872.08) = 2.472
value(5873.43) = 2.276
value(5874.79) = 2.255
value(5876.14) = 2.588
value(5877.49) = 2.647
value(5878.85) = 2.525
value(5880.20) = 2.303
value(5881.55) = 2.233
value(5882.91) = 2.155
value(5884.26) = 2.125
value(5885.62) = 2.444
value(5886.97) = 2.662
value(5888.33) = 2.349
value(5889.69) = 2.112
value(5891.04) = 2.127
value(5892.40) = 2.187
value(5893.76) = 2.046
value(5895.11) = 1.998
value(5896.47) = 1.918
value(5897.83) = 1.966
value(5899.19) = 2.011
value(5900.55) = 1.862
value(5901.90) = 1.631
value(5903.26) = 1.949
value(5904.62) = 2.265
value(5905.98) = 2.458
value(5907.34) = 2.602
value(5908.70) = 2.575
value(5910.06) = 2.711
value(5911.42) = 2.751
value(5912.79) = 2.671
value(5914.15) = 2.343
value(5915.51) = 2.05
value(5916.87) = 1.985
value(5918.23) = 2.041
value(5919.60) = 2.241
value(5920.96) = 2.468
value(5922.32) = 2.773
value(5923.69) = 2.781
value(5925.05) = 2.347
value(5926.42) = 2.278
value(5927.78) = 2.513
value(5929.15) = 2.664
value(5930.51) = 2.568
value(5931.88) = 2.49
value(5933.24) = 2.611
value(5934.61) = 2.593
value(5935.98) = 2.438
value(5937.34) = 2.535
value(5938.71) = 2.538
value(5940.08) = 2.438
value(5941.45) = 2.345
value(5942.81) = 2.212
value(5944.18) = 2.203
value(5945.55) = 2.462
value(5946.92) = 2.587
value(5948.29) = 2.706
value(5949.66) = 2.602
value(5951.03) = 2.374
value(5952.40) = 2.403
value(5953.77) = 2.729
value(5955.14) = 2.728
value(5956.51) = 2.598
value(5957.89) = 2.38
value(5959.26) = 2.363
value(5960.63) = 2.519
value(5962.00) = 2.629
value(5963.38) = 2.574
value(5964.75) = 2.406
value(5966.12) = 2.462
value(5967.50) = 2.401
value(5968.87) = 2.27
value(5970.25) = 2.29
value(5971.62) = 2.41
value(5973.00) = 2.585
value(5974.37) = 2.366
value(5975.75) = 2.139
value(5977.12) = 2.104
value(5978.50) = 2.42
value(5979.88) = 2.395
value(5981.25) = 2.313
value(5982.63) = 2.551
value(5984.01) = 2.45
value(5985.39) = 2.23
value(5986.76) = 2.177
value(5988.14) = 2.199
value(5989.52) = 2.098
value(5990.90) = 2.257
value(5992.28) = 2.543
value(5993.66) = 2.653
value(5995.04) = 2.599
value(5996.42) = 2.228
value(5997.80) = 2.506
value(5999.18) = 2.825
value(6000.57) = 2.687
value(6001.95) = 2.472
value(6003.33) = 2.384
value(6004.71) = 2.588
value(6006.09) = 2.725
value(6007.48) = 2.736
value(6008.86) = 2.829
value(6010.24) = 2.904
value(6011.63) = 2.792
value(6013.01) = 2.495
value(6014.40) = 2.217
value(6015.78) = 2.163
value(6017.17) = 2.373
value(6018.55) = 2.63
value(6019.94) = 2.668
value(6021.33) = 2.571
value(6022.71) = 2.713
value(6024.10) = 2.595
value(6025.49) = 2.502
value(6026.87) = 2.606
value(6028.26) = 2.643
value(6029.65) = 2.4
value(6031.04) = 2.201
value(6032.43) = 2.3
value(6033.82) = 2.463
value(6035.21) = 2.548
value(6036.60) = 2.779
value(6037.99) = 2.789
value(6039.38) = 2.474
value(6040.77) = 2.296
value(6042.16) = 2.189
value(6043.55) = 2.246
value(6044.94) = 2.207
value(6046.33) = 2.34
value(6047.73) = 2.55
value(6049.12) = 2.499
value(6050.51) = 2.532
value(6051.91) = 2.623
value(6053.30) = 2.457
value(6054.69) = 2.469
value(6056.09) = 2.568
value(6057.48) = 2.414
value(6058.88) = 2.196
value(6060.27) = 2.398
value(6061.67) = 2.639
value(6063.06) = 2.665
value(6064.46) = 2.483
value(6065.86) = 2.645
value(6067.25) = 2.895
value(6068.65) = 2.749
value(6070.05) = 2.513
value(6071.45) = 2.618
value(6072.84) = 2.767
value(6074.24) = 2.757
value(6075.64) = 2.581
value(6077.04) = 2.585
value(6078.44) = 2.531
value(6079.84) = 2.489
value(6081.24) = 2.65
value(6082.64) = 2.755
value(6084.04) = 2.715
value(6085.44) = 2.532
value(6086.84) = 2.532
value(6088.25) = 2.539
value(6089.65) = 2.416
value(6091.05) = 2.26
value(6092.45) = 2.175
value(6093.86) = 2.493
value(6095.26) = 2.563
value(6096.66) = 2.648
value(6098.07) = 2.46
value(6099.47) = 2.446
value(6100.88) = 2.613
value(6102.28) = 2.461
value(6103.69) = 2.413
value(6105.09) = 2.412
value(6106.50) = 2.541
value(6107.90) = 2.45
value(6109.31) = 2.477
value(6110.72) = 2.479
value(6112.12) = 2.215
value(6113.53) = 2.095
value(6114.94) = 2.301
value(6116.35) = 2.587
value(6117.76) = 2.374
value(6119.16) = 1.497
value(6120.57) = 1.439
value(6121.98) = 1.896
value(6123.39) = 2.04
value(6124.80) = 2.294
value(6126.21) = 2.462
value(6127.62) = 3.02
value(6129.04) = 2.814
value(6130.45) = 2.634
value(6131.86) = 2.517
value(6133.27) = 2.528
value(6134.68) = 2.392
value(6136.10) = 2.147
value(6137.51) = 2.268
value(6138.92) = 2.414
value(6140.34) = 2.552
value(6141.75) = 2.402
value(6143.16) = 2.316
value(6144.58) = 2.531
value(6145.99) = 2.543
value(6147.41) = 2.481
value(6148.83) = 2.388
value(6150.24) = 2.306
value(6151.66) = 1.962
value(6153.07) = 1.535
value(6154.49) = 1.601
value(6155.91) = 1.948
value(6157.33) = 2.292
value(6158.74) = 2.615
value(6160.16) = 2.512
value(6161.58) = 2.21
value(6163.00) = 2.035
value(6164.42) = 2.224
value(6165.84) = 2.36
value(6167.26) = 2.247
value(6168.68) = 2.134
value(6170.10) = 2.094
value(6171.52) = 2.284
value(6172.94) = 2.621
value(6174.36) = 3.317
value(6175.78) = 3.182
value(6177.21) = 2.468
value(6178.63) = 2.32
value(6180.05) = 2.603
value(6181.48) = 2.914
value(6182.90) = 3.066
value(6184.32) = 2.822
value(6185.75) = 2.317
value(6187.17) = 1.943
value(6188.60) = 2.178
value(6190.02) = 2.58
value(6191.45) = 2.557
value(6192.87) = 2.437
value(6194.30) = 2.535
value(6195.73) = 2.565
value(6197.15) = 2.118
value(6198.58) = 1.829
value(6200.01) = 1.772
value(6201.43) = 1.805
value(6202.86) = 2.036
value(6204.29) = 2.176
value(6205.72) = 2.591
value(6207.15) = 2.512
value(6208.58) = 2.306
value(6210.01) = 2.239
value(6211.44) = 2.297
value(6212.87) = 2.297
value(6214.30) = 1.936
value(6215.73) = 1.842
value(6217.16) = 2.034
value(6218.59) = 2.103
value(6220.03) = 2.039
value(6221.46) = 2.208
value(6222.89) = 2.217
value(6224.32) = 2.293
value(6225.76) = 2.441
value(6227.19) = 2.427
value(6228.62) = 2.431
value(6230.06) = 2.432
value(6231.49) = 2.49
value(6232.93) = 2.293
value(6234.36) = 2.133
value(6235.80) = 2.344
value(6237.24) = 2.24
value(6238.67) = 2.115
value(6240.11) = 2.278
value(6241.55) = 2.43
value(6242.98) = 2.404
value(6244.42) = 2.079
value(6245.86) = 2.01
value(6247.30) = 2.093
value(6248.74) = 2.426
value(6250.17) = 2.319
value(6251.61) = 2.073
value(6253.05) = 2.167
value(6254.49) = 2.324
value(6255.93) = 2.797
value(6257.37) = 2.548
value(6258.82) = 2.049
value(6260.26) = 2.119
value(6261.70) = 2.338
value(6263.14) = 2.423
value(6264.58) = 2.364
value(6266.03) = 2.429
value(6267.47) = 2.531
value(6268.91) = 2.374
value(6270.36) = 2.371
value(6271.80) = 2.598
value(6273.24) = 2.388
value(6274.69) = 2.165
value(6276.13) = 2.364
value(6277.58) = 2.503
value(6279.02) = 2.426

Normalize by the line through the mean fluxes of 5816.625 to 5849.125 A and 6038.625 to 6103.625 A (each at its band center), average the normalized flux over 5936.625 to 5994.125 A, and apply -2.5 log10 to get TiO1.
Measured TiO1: 0.09 mag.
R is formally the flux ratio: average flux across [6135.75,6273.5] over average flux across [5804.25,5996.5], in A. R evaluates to 0.93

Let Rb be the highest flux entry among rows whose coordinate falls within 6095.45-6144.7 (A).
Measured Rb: 3.02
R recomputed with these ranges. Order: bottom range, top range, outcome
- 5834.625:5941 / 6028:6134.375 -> 1.01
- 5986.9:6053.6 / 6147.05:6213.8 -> 0.93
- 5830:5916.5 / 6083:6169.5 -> 0.95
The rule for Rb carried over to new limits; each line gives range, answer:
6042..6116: 2.895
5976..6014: 2.904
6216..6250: 2.49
